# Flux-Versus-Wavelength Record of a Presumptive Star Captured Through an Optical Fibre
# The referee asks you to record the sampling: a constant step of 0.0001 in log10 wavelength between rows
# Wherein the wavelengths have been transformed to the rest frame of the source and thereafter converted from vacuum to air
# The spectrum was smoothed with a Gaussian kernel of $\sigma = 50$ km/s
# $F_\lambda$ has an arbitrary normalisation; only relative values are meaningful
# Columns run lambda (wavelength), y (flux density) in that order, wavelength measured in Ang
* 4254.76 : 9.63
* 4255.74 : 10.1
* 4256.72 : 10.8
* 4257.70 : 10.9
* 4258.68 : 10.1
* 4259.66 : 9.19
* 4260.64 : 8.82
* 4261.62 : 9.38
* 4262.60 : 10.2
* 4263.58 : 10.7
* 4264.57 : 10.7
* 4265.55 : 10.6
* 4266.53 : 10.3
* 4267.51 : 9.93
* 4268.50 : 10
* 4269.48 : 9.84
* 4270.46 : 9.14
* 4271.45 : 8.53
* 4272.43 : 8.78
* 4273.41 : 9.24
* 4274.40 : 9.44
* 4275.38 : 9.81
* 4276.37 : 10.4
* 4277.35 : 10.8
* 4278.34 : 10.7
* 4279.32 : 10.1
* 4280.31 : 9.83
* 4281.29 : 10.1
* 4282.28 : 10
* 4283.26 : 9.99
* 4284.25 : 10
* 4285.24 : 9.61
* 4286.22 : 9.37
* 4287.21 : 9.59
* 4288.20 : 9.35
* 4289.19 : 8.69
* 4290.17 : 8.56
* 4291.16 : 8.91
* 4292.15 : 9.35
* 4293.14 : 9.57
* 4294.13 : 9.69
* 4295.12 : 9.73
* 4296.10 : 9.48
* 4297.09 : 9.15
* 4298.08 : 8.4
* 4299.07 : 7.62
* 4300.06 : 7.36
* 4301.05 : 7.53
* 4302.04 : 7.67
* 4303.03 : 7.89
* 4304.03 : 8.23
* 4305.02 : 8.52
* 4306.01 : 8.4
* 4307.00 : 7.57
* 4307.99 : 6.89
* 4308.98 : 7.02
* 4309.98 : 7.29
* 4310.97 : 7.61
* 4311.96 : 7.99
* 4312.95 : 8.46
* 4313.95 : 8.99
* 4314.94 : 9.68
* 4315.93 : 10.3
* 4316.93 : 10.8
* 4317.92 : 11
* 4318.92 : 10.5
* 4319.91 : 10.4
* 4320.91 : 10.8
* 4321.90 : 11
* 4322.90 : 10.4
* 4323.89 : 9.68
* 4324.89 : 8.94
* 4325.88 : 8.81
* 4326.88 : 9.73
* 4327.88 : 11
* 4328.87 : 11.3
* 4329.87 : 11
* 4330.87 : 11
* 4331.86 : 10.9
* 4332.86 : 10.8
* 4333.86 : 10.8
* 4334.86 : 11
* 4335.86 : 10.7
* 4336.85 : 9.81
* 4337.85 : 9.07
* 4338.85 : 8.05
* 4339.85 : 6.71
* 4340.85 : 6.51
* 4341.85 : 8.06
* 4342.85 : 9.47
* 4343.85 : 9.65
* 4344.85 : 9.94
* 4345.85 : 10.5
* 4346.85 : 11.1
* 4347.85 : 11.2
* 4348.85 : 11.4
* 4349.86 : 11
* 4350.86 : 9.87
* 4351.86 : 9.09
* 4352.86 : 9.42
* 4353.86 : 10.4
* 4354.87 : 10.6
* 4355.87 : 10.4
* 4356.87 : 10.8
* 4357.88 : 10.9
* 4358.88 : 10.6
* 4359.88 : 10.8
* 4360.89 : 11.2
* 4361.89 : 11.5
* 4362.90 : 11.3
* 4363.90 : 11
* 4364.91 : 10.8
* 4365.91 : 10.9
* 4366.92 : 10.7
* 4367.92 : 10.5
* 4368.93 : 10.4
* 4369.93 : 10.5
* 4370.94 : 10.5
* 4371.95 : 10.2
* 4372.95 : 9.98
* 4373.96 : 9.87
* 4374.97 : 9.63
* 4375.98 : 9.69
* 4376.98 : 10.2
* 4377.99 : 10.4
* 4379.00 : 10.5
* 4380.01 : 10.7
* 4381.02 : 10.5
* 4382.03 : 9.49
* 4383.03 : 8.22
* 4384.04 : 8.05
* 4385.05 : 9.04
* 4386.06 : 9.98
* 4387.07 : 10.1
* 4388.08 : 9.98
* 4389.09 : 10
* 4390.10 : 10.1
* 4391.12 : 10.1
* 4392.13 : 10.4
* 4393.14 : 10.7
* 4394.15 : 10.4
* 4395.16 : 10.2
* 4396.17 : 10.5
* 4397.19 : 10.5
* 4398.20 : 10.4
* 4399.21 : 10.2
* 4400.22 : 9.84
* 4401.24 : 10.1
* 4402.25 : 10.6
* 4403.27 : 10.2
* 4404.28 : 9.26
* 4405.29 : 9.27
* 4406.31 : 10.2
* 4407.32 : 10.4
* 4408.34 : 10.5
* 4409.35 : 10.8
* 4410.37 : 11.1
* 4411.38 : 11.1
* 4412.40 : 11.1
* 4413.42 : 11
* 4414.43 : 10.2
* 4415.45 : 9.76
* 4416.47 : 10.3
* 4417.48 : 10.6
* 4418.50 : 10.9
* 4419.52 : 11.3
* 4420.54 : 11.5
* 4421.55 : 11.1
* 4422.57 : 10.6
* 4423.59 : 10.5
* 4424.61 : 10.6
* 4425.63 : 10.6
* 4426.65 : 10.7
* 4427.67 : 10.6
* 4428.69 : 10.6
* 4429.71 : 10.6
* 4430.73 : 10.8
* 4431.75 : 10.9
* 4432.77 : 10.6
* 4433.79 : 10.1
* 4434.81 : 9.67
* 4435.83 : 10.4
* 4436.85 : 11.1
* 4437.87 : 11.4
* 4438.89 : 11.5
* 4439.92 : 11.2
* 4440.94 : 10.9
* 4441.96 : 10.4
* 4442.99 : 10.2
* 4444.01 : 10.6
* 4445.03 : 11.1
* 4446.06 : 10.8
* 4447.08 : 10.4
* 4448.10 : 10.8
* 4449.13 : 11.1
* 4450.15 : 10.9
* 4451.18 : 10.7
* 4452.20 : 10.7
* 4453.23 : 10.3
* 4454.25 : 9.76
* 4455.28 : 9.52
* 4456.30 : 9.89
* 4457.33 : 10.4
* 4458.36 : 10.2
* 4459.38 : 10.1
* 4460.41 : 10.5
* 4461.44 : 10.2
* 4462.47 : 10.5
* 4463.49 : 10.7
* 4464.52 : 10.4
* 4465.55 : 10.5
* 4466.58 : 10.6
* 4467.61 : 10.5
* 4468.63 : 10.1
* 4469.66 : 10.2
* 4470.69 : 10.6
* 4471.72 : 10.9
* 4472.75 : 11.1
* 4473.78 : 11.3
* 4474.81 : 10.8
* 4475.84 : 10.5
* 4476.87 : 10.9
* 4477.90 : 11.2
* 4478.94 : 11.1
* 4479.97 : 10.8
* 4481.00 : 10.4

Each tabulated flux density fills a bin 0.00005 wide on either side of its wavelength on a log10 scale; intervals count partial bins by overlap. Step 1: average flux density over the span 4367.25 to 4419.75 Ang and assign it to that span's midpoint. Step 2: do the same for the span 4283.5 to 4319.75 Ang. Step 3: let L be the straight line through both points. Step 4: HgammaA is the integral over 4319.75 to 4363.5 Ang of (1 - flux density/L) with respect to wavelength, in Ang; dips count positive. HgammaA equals -3.5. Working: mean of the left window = 8.82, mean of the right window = 10.2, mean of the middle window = 10.2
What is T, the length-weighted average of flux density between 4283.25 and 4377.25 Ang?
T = 9.68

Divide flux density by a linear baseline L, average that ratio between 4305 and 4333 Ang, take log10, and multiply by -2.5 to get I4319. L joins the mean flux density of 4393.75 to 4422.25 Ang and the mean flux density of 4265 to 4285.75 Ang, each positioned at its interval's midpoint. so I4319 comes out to 0.06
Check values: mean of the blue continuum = 9.87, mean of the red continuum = 10.5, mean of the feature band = 9.55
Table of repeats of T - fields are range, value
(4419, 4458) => 10.7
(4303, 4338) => 9.59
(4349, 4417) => 10.3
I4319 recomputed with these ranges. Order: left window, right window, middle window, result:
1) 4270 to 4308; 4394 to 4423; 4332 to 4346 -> 0.035 mag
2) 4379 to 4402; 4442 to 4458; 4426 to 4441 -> -0.041 mag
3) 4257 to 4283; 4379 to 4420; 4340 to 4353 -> 0.041 mag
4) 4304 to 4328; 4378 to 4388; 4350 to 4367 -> -0.120 mag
